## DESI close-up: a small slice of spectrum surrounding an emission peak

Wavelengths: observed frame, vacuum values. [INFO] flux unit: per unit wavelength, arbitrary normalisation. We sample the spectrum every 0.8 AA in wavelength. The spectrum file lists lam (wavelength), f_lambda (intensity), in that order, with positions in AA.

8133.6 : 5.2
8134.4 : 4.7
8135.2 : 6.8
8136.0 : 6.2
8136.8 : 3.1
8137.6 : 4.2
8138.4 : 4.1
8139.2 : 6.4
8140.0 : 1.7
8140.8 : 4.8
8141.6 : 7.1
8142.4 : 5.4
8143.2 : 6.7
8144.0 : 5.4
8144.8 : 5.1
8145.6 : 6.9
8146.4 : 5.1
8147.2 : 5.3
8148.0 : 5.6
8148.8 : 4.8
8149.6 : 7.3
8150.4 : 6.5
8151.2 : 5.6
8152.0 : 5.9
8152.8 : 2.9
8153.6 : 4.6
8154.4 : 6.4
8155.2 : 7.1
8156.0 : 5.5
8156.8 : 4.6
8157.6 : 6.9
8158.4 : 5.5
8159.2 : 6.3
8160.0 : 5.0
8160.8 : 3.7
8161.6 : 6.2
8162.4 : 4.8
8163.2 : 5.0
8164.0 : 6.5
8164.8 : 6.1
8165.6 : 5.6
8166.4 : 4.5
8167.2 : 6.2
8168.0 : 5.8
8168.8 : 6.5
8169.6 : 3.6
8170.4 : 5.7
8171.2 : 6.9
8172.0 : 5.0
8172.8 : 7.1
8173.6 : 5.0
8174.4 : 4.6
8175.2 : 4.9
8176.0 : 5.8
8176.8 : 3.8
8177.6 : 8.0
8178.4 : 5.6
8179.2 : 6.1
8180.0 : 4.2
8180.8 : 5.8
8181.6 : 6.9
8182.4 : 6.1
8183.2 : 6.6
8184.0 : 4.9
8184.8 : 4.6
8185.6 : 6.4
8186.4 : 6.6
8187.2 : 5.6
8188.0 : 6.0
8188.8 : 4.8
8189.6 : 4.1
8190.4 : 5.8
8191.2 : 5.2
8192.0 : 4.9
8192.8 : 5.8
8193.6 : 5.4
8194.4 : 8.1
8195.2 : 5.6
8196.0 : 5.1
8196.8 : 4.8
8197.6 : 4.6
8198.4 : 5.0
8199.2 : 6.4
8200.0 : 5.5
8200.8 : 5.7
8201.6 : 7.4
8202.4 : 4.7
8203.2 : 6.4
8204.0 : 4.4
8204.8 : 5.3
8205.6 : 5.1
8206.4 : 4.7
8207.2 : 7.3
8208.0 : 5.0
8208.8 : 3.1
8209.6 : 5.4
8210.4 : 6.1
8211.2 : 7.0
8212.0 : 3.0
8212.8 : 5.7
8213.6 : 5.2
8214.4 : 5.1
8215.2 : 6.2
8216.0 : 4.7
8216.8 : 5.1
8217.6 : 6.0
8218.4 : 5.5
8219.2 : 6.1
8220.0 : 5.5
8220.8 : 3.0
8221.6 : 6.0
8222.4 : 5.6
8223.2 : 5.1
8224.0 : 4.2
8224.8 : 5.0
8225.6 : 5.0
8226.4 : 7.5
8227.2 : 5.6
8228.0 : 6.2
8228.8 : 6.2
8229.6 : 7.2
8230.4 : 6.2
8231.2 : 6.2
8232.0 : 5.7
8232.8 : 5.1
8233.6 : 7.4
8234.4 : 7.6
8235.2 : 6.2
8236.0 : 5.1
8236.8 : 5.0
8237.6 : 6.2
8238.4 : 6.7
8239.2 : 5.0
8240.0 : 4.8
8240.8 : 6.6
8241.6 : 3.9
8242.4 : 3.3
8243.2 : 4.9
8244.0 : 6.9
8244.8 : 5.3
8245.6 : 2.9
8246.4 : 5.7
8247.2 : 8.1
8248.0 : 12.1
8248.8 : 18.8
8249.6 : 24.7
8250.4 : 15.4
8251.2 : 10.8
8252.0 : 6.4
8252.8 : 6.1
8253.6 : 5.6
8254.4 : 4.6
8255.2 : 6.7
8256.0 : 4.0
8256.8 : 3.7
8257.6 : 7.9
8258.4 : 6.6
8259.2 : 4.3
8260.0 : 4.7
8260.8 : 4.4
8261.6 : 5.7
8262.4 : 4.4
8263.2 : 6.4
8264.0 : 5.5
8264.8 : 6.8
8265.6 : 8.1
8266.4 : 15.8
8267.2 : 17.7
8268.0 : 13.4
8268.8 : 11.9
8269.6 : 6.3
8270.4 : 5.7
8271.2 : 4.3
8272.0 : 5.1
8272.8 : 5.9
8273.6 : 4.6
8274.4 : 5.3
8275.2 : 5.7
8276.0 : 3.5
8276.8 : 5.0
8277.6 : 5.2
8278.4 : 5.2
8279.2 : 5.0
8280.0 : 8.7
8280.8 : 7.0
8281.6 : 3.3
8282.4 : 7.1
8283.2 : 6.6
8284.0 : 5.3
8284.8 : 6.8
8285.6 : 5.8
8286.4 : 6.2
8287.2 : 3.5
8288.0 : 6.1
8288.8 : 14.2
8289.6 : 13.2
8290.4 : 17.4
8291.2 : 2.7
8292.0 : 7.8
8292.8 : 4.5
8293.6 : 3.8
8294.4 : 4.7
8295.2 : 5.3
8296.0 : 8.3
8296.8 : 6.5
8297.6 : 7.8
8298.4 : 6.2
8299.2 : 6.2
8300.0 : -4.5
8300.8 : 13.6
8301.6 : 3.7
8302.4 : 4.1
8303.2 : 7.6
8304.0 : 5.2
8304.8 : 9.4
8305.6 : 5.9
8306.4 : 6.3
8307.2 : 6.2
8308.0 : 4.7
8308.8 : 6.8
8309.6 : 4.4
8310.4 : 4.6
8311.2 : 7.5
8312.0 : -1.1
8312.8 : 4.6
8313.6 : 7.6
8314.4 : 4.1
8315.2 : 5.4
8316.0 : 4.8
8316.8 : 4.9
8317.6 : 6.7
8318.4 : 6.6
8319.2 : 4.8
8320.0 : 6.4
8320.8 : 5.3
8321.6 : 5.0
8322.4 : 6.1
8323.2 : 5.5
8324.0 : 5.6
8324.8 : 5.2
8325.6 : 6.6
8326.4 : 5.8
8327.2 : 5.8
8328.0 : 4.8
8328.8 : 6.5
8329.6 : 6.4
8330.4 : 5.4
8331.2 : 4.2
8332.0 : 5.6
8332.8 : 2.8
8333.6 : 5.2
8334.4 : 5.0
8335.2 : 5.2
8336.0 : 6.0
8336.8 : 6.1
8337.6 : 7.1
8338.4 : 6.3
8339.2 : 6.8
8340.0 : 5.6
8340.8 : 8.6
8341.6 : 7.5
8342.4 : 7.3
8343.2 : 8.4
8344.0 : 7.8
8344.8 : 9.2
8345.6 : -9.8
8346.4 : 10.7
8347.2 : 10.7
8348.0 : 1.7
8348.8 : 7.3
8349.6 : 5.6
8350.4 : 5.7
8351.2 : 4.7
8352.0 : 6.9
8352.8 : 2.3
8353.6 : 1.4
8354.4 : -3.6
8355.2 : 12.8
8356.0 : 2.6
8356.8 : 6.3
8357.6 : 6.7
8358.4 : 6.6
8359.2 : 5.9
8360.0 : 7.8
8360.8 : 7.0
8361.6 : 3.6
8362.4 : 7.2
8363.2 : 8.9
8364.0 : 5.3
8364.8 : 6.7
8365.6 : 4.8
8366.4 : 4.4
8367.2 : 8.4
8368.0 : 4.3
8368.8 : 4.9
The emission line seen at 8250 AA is [S II] 6716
